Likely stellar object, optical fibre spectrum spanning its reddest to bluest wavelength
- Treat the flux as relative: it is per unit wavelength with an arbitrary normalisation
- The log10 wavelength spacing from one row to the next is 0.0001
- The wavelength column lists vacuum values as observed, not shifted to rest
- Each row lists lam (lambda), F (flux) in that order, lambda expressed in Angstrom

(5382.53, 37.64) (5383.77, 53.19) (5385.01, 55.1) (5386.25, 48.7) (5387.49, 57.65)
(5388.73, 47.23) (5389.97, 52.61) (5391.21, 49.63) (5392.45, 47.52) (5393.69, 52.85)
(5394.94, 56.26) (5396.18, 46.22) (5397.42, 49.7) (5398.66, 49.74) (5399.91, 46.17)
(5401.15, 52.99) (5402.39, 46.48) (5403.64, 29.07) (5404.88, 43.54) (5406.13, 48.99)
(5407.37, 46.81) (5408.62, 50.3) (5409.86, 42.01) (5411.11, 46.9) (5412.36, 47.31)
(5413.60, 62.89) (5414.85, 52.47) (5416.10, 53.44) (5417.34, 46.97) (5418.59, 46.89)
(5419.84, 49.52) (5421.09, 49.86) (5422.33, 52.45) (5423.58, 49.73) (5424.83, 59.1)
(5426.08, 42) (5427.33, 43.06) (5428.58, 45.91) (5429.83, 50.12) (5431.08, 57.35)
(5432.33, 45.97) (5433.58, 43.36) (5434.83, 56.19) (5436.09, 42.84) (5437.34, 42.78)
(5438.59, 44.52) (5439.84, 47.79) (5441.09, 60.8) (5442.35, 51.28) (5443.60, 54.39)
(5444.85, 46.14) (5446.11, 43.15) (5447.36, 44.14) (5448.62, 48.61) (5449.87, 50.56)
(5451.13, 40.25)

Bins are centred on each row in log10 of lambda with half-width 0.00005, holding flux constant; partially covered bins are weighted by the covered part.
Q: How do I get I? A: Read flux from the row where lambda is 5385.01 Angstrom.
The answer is 55.1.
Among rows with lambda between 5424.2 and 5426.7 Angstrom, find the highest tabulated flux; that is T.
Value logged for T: 59.1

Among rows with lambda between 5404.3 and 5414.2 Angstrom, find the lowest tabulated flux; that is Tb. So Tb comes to 42.01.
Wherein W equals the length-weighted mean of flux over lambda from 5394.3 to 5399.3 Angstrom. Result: 50.4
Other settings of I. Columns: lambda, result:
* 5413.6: 62.89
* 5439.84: 47.79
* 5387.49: 57.65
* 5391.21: 49.63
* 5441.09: 60.8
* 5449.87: 50.56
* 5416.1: 53.44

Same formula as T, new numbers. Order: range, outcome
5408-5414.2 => 62.89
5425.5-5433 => 57.35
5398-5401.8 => 52.99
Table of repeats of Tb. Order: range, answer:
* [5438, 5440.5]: 44.52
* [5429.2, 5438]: 42.78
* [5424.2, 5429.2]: 42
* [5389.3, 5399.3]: 46.22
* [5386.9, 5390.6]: 47.23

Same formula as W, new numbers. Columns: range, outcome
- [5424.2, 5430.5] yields 48.1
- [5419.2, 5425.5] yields 52.1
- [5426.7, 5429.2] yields 44.5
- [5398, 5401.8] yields 49.7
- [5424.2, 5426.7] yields 50.5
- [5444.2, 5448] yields 44.5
